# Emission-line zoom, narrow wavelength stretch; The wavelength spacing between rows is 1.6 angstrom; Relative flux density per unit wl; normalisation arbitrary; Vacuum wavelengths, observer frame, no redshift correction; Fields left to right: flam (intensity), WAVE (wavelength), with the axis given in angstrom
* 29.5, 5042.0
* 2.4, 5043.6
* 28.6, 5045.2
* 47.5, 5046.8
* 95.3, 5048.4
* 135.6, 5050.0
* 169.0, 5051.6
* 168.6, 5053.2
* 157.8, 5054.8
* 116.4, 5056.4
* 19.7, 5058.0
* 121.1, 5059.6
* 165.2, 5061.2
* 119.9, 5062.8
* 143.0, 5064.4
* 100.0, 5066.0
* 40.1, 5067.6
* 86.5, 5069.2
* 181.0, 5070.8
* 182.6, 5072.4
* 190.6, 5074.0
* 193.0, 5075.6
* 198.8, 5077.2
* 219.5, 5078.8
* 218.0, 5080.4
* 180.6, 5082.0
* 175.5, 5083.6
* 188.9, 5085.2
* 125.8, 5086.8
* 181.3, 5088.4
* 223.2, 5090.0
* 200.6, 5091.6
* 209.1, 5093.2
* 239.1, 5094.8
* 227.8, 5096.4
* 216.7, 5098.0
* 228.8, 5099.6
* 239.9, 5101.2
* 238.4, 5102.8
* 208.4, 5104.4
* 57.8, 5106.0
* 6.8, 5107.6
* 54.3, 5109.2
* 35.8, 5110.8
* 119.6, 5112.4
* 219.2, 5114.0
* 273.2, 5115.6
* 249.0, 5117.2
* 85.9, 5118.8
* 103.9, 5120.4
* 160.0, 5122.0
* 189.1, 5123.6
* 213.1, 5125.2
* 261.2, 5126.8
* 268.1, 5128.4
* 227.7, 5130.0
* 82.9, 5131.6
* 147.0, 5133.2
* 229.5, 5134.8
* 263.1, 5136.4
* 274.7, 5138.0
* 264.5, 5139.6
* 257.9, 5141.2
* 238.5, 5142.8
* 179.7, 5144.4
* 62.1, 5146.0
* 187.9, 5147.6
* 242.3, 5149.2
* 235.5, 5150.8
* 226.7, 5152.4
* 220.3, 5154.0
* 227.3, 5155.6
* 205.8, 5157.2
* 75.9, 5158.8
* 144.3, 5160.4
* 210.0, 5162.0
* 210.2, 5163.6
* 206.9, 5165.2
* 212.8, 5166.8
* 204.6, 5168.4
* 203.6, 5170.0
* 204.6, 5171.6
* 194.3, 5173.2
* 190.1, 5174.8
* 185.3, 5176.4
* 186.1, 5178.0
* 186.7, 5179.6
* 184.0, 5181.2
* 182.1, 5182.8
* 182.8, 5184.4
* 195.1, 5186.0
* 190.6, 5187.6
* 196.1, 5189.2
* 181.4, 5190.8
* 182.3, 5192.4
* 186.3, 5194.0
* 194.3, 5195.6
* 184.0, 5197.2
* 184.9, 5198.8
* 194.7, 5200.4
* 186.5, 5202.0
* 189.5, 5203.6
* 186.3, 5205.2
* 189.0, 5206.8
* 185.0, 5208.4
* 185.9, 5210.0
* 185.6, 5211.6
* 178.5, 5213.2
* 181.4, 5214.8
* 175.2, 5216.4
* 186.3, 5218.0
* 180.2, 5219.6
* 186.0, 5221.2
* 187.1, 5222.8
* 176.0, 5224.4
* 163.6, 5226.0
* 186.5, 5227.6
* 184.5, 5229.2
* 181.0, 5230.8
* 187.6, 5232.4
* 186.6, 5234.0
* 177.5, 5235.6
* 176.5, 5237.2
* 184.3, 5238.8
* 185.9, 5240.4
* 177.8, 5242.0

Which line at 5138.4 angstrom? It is Ly-alpha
